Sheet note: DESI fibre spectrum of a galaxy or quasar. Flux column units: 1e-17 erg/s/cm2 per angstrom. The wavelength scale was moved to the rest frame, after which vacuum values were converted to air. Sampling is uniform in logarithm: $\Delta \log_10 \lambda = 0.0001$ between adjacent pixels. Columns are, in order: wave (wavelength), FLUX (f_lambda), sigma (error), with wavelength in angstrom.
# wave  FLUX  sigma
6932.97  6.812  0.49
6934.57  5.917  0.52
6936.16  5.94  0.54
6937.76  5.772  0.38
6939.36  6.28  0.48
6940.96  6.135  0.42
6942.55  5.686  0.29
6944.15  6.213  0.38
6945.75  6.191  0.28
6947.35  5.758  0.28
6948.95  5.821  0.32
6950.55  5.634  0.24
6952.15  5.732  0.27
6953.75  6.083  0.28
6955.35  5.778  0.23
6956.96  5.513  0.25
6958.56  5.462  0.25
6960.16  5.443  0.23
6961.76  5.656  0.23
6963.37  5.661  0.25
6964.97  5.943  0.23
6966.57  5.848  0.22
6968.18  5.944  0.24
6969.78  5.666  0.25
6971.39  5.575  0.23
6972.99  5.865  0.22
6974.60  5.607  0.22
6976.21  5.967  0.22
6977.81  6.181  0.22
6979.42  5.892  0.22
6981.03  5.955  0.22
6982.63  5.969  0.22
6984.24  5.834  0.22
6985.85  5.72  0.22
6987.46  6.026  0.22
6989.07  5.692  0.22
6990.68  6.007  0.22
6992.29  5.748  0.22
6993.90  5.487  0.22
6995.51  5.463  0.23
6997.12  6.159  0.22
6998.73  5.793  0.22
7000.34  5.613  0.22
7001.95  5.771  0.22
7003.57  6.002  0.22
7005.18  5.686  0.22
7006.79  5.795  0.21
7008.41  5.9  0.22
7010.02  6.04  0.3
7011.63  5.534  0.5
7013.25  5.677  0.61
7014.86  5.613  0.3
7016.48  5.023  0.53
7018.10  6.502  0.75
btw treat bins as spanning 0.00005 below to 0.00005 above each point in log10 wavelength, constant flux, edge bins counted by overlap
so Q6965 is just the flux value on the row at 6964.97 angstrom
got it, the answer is 5.943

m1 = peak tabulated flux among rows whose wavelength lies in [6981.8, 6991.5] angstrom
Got 6.026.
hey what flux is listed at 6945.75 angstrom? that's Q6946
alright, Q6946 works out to 6.191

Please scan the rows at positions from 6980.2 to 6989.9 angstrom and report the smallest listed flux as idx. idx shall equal 5.692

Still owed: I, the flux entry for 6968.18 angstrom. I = 5.944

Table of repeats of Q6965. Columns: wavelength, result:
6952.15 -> 5.732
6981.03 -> 5.955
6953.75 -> 6.083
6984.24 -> 5.834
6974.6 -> 5.607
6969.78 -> 5.666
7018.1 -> 6.502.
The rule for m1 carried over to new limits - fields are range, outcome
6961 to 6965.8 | 5.943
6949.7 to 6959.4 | 6.083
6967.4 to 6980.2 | 6.181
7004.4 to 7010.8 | 6.04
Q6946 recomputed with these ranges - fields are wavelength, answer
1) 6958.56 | 5.462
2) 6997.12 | 6.159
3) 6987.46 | 6.026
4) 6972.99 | 5.865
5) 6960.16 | 5.443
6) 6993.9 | 5.487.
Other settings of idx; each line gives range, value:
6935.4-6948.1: 5.686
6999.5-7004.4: 5.613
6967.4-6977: 5.575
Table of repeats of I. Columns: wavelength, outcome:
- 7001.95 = 5.771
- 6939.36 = 6.28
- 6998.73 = 5.793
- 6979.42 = 5.892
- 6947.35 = 5.758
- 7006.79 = 5.795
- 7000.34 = 5.613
